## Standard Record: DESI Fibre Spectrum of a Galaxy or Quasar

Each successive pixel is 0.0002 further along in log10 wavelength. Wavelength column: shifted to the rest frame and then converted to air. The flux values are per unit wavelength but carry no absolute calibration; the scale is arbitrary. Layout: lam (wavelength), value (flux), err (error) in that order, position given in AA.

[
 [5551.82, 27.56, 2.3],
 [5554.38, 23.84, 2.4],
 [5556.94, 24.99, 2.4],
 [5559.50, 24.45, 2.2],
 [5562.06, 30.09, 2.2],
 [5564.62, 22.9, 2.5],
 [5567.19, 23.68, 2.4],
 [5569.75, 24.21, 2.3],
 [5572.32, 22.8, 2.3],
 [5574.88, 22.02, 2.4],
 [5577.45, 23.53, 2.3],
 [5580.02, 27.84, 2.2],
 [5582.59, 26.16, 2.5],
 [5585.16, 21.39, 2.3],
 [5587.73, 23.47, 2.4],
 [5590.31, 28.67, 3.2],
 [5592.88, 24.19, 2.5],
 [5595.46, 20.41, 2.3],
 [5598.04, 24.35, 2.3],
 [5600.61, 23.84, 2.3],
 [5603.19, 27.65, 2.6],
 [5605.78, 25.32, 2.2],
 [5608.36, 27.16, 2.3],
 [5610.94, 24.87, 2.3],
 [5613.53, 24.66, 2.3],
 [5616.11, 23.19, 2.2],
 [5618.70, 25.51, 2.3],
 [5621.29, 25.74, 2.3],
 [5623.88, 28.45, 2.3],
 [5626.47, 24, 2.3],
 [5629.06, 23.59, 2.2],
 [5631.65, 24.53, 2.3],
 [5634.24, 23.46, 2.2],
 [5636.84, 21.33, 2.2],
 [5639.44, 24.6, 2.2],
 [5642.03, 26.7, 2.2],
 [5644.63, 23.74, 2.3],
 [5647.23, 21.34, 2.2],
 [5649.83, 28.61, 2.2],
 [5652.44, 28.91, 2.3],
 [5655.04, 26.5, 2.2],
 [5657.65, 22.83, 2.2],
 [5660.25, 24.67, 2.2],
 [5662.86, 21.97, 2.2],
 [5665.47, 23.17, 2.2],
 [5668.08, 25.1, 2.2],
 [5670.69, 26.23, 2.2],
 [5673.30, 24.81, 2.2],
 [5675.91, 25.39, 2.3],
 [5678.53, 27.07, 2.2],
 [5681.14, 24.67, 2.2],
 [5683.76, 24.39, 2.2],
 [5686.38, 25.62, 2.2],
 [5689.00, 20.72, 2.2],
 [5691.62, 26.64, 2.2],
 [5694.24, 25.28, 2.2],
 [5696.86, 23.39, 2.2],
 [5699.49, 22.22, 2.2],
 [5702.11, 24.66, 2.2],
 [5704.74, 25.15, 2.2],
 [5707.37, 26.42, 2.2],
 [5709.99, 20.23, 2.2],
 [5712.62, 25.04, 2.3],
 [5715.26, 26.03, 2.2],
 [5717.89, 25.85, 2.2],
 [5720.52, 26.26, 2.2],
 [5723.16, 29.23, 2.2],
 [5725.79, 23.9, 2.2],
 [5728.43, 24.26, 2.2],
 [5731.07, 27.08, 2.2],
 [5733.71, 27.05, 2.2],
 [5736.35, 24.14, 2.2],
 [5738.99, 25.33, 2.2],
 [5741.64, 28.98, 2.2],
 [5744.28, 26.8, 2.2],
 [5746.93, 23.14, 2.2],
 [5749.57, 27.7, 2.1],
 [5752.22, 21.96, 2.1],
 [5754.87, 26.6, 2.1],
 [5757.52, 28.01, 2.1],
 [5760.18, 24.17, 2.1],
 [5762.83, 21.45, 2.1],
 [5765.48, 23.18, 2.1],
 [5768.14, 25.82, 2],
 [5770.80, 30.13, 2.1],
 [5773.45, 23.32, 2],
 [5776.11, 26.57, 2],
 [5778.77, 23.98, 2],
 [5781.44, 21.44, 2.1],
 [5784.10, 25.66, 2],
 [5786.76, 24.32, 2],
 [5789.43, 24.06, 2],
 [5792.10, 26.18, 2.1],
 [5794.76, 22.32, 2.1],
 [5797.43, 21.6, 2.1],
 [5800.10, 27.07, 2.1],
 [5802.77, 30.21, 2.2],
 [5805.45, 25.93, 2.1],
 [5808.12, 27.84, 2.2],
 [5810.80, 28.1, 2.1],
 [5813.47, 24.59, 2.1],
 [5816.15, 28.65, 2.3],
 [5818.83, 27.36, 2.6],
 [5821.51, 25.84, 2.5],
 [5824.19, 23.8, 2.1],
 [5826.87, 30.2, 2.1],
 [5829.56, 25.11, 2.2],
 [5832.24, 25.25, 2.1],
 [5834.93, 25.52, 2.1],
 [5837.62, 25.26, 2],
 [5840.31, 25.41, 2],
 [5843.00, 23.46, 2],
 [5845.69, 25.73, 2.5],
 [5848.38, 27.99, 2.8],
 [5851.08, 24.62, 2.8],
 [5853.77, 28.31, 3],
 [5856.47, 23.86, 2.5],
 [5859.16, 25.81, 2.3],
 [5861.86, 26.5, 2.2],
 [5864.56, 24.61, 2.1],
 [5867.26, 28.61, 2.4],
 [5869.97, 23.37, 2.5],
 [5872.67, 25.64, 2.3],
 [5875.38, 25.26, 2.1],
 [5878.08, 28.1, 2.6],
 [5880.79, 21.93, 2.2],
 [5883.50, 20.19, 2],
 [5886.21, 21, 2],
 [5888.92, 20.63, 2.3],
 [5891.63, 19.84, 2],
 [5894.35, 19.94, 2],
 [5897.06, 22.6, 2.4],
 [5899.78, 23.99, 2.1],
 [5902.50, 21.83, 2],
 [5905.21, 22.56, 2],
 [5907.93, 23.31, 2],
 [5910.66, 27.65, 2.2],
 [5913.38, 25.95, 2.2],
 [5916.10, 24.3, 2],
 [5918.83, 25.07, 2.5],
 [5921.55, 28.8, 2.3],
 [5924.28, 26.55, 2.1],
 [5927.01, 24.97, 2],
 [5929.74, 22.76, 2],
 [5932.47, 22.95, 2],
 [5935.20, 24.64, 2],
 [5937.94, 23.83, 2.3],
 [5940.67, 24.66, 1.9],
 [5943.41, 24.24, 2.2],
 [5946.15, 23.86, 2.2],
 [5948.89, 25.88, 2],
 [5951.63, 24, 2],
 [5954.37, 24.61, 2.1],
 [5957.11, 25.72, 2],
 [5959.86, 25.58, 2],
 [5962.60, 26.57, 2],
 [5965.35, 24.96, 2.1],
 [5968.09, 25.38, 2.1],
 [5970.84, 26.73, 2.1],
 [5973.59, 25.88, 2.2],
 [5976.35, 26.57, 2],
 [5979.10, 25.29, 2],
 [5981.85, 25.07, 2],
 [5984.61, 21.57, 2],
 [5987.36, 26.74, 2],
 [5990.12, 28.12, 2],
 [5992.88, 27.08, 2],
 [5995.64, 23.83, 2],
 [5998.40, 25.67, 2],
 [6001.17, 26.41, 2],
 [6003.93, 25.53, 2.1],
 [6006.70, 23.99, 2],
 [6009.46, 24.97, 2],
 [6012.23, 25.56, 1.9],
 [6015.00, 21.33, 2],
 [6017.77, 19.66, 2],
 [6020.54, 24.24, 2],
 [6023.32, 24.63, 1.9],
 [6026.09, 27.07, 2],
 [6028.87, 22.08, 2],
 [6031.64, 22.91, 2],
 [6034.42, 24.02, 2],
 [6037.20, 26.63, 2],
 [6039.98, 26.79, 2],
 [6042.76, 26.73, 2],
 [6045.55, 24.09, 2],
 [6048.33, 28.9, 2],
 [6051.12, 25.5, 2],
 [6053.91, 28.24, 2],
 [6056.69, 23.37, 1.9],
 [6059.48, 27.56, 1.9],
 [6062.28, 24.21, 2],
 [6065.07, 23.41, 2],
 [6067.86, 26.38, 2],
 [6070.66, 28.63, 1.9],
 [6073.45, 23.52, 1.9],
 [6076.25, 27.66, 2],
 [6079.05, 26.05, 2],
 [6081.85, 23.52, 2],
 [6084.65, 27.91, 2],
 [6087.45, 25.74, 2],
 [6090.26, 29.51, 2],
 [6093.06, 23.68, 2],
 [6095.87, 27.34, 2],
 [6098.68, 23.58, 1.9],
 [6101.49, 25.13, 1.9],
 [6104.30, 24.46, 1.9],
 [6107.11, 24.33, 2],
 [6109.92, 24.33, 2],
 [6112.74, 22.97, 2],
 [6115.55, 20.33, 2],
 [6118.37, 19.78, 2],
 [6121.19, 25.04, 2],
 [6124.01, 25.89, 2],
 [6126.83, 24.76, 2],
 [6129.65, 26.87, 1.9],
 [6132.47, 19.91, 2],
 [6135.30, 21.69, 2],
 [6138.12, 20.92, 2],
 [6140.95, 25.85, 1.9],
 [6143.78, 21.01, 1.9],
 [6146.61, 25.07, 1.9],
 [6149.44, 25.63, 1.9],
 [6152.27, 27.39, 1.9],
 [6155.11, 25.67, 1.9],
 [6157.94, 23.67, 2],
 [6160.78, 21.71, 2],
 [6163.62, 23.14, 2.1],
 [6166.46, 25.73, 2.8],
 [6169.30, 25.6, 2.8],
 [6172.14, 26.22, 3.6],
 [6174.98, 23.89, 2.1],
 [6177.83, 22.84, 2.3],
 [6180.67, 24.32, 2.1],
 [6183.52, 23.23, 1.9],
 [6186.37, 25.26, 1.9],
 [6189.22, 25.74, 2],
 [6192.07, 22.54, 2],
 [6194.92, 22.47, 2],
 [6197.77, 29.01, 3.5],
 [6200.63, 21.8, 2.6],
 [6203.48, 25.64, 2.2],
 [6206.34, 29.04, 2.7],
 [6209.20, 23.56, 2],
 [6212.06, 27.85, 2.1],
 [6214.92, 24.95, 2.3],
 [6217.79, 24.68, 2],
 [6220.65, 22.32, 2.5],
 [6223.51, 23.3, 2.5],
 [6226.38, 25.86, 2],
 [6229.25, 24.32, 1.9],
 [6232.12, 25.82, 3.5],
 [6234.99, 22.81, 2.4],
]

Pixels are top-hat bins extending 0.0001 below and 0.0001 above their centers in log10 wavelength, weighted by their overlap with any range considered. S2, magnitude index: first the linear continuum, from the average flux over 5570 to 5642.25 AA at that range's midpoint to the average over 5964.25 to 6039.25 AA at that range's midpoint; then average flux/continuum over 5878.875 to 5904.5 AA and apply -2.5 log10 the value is 0.16 mag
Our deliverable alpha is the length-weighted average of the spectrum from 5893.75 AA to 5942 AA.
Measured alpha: 24.3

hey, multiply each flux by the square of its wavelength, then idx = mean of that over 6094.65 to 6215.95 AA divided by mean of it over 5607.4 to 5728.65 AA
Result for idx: 1.15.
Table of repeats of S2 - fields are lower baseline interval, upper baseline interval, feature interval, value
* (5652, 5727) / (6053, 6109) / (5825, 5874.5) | -0.03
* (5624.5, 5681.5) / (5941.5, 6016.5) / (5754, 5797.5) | 0.01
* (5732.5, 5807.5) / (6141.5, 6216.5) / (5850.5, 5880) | -0.03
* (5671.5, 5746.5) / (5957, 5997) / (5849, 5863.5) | -0.02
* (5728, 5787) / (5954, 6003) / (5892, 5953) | 0.06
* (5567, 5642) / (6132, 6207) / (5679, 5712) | 0.01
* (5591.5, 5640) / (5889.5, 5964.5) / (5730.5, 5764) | -0.05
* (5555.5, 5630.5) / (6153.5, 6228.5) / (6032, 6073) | -0.05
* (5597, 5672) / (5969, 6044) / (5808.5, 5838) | -0.06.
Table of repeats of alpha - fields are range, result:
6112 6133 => 23.3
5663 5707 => 24.6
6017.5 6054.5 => 25.2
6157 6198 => 24.2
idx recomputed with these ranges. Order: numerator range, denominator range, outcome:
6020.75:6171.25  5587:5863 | 1.11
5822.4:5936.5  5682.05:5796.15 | 1.03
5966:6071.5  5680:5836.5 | 1.09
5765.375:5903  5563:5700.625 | 1.09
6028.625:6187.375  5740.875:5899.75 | 1.09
